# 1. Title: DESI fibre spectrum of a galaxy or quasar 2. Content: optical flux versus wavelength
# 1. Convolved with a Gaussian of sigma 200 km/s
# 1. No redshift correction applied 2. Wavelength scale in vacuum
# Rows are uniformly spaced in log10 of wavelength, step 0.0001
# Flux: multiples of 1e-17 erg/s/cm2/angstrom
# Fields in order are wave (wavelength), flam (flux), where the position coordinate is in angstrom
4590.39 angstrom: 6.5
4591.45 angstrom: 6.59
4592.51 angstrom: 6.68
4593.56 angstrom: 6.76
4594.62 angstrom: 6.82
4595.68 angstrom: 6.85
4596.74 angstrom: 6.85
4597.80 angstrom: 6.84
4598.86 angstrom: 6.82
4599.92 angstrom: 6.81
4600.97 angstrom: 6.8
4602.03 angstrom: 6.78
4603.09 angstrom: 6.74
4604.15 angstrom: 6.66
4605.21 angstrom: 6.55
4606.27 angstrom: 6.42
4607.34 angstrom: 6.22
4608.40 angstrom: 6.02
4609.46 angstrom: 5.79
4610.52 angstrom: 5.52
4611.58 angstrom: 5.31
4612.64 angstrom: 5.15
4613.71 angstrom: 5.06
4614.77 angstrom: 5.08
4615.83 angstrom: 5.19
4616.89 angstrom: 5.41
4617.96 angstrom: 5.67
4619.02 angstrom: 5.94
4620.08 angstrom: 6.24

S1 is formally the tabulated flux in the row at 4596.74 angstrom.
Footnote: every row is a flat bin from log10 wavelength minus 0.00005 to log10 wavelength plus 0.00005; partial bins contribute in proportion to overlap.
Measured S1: 6.85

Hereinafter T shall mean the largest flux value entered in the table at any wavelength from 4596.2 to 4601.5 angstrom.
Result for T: 6.85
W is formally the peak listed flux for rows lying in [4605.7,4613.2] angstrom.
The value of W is 6.42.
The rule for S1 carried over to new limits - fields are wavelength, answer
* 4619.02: 5.94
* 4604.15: 6.66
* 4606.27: 6.42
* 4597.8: 6.84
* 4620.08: 6.24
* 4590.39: 6.5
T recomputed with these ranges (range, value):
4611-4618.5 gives 5.67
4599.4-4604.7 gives 6.81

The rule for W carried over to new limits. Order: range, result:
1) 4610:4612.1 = 5.52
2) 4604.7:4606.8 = 6.55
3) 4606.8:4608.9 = 6.22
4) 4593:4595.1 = 6.82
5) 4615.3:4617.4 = 5.41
